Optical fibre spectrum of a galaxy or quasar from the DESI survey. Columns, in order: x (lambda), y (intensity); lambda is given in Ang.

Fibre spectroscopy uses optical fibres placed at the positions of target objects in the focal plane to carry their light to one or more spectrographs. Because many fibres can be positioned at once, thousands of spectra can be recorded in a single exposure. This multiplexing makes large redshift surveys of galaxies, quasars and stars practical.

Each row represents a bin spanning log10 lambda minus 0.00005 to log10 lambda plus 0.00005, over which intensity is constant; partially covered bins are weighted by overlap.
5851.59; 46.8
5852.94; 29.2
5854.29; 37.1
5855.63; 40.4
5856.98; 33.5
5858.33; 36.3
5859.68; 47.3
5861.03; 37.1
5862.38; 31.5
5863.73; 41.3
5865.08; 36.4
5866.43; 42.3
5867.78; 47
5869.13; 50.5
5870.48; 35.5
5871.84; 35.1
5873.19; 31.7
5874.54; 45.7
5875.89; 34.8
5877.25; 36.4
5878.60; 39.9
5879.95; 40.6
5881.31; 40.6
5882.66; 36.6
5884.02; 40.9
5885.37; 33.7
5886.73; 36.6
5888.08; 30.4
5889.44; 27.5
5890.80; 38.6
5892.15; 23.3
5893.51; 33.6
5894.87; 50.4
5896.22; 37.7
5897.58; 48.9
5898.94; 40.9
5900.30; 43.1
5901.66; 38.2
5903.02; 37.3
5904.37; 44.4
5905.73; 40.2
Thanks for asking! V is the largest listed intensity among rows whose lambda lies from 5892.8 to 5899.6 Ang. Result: 50.4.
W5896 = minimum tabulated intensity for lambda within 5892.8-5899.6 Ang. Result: 33.6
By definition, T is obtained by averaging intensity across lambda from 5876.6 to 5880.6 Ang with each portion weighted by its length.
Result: 39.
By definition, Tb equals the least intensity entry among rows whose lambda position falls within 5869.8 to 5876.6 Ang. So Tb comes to 31.7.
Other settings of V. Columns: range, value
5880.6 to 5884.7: 40.9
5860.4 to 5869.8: 50.5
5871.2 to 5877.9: 45.7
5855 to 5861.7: 47.3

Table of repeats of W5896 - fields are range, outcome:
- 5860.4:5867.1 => 31.5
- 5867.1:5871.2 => 35.5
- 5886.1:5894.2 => 23.3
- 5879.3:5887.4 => 33.7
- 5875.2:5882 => 34.8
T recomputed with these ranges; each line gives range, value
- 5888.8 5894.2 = 30.8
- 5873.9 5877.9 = 38.9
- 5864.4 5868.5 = 42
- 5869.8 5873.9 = 34.2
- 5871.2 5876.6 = 36.8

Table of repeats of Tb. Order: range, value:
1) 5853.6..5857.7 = 33.5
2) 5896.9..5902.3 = 38.2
